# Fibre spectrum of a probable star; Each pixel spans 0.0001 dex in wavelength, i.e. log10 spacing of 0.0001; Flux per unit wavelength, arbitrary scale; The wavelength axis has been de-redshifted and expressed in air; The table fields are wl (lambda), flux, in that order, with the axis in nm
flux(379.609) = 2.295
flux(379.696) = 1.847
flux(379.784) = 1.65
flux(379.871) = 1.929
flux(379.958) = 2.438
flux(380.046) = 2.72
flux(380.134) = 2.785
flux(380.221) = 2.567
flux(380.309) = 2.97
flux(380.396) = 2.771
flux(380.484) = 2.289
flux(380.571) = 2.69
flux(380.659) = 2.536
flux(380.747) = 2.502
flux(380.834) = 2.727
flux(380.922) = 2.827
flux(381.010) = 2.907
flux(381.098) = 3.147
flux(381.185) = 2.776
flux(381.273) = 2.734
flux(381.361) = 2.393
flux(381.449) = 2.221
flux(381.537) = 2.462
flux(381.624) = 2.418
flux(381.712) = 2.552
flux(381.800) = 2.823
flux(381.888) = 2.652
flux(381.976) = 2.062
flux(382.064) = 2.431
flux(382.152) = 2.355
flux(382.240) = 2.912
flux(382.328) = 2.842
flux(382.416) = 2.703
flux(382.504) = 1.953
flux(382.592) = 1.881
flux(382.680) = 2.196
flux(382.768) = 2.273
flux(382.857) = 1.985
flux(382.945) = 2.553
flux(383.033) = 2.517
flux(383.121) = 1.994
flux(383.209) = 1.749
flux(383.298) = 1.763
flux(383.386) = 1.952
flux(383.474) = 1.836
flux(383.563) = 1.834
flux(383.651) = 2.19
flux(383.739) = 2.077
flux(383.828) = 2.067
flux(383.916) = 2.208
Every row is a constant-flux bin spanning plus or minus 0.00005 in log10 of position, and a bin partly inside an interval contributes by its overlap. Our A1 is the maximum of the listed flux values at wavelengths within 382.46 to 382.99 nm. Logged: 2.553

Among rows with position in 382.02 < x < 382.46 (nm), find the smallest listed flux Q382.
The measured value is 2.355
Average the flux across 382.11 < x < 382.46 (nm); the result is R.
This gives 2.71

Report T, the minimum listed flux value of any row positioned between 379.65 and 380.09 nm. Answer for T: 1.65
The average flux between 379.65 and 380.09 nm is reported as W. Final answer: 2.12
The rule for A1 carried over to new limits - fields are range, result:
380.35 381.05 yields 2.907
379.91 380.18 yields 2.785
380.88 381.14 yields 3.147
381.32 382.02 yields 2.823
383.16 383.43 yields 1.952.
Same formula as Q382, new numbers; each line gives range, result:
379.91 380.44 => 2.438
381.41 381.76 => 2.221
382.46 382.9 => 1.881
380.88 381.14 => 2.827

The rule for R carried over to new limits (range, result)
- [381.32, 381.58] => 2.35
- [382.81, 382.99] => 2.26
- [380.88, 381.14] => 2.95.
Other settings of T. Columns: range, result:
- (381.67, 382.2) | 2.062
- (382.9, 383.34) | 1.749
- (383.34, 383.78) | 1.834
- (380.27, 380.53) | 2.289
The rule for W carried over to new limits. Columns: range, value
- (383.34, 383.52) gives 1.89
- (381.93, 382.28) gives 2.44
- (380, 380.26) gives 2.69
